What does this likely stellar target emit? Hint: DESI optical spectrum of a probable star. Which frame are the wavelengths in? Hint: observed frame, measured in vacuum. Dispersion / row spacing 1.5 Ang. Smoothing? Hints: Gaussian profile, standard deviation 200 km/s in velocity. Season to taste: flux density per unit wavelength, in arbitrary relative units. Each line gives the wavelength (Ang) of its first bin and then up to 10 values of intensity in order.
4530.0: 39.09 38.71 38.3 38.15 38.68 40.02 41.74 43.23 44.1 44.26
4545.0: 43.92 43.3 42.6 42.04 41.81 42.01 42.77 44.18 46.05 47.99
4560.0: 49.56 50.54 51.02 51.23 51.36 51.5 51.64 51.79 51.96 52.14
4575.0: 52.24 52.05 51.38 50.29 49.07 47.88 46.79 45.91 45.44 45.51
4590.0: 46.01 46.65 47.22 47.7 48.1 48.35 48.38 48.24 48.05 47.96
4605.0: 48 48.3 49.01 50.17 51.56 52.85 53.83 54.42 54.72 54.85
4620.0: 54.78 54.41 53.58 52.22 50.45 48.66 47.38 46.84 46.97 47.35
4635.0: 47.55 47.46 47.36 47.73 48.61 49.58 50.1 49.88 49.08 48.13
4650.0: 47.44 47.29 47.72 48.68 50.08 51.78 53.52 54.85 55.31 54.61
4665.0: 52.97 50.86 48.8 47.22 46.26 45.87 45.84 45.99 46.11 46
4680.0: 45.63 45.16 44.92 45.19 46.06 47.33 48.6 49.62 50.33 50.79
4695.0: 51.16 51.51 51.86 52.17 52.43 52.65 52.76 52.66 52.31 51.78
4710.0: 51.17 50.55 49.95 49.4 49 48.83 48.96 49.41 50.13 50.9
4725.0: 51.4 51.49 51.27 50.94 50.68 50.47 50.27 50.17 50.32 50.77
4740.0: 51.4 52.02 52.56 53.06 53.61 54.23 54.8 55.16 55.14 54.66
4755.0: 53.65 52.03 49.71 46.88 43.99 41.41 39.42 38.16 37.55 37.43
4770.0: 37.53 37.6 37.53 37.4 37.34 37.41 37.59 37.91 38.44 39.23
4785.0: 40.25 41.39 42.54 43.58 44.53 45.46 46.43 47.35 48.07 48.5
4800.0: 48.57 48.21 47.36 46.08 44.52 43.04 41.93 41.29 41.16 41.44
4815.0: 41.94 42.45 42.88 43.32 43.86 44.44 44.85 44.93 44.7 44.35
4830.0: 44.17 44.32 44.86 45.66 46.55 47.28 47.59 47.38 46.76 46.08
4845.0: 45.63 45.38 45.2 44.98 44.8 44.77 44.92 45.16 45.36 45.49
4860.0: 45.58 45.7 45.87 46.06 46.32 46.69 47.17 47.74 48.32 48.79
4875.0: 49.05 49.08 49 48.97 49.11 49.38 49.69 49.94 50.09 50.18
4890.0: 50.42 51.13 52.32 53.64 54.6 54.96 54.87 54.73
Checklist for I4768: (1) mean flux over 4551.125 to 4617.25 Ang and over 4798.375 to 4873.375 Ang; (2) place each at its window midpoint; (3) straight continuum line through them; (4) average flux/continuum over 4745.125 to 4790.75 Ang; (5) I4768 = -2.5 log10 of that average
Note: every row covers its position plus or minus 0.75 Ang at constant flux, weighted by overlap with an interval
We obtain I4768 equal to 0.059 mag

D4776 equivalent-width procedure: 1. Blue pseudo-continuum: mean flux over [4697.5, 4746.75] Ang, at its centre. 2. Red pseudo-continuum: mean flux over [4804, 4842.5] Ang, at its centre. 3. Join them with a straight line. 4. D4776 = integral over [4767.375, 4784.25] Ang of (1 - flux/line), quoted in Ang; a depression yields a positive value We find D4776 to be 3.5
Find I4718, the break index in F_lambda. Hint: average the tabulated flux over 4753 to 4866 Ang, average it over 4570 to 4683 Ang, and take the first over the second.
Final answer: 0.89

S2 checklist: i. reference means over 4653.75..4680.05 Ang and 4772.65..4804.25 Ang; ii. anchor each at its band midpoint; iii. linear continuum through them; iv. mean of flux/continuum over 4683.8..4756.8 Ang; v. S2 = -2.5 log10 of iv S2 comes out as -0.10 mag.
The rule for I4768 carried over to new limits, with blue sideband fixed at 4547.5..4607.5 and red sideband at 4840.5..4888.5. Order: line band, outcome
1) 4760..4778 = 0.22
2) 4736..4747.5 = -0.10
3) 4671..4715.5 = -0.03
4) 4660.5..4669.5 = -0.10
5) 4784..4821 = 0.07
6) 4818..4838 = 0.06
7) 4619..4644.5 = -0.04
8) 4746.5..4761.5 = -0.10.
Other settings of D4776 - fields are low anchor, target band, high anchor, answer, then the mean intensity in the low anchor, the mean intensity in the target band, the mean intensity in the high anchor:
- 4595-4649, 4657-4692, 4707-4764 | 1.13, 49.9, 48.6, 50.7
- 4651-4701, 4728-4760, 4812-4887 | -2.76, 49.2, 52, 46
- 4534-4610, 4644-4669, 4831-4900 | -1.76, 47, 50.6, 47.9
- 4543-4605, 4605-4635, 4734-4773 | -2.01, 47.7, 51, 48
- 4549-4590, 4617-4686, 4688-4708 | 1.54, 48.4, 49.2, 51.4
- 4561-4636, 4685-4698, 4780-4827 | -0.66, 49.9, 49.5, 43.8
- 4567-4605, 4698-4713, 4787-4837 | -1.71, 48.9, 51.9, 44.6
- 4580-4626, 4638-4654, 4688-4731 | 0.52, 49.7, 48.5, 50.8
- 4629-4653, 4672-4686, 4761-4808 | 0.23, 48.1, 45.7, 41.9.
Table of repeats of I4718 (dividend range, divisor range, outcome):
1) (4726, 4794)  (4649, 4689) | 0.95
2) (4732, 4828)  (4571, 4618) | 0.91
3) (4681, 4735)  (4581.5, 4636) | 1.02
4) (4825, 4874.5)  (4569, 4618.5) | 0.93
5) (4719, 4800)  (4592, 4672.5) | 0.93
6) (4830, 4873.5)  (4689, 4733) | 0.90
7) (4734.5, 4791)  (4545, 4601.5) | 0.95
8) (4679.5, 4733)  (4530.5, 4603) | 1.08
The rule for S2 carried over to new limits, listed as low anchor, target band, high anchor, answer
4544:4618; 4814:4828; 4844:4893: 0.09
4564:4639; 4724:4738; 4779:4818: -0.12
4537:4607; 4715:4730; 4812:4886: -0.08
